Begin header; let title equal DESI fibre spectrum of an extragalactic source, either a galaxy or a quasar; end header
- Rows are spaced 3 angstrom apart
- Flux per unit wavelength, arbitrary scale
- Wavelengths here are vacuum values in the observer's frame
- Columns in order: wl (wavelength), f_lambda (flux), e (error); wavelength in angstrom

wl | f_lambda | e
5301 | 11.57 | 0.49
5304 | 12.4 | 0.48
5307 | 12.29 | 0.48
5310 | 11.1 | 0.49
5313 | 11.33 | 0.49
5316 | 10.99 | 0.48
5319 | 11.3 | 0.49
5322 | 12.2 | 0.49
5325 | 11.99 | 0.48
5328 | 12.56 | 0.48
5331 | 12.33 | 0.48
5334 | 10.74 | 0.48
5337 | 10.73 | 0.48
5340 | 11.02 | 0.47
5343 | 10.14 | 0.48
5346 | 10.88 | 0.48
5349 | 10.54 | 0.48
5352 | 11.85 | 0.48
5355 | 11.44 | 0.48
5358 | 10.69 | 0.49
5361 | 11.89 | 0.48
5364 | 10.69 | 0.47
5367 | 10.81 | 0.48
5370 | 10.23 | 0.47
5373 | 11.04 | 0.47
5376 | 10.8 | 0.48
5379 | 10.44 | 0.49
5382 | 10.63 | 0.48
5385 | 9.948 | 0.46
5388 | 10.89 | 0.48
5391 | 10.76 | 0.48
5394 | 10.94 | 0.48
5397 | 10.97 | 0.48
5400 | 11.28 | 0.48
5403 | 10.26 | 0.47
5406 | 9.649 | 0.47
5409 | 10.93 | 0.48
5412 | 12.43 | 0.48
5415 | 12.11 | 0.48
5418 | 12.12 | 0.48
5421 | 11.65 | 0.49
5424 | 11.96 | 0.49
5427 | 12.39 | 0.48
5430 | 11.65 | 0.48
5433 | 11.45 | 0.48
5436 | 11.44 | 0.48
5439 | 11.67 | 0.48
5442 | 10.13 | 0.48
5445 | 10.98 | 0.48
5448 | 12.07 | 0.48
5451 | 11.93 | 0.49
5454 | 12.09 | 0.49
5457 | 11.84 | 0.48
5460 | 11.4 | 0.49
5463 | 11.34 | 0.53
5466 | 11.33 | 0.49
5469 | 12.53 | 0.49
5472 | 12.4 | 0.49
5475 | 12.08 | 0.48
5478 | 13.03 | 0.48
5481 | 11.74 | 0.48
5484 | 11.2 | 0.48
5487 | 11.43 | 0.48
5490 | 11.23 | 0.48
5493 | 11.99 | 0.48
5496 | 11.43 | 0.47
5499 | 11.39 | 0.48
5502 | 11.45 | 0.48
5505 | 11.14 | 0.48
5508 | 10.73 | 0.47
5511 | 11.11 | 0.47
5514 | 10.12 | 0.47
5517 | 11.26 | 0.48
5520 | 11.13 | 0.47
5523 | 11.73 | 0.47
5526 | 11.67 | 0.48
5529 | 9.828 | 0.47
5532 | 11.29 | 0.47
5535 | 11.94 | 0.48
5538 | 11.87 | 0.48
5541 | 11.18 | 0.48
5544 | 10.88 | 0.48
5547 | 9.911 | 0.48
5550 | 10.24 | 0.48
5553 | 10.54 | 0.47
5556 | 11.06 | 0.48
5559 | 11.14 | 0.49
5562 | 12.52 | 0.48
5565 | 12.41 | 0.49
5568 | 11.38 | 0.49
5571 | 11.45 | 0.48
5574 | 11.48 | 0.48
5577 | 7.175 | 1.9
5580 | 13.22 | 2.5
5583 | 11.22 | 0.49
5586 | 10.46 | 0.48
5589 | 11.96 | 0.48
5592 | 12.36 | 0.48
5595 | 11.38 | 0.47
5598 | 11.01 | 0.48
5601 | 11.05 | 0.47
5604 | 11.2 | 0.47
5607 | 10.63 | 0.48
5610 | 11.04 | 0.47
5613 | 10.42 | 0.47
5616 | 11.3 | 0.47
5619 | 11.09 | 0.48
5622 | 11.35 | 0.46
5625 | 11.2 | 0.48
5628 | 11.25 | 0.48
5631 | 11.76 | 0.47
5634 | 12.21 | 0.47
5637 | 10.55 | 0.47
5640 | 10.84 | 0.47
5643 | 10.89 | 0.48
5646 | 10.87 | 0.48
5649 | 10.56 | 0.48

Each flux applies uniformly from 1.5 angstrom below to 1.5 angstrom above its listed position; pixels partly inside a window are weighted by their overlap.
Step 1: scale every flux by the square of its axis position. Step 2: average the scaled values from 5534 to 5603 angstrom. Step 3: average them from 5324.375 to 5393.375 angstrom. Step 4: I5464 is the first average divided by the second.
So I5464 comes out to 1.10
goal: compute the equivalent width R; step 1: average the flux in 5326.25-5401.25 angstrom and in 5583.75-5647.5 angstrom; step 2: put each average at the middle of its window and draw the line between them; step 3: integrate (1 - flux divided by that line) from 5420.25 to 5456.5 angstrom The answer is -1.93 angstrom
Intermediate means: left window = 11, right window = 11.2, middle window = 11.6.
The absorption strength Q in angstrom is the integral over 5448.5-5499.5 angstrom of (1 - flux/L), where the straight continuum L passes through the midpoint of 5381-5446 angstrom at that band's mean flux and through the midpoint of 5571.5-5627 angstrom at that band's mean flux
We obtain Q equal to -2.9 angstrom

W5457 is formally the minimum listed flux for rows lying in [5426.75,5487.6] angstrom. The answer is 10.13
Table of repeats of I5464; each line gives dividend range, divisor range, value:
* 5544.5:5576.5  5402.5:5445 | 1.02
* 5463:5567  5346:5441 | 1.07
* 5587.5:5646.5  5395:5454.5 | 1.05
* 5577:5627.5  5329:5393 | 1.12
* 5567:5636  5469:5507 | 0.99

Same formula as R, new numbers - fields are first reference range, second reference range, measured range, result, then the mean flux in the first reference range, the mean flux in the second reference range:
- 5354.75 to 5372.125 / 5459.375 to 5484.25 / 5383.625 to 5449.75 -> 1.0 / 10.9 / 11.9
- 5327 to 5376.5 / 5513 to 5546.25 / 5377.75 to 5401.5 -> 0.8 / 11.1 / 11.2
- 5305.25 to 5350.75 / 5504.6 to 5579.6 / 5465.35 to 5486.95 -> -1.7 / 11.4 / 11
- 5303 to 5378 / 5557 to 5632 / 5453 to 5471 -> -0.8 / 11.3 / 11.3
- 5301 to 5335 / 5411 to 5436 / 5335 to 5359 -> 1.8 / 11.8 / 11.9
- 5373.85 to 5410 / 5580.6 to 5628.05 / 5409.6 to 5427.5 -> -2.2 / 10.6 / 11.2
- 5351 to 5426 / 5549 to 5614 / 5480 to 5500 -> -0.7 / 11.1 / 11.2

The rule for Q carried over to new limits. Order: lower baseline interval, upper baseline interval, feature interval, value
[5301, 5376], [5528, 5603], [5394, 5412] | 0.74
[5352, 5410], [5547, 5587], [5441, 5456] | -0.85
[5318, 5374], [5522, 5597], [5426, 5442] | -0.48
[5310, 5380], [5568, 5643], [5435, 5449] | -0.08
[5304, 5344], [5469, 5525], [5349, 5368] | 0.51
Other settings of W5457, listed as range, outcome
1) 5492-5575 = 9.828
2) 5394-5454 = 9.649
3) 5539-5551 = 9.911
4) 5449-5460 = 11.4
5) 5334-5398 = 9.948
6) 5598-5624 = 10.42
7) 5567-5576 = 11.38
